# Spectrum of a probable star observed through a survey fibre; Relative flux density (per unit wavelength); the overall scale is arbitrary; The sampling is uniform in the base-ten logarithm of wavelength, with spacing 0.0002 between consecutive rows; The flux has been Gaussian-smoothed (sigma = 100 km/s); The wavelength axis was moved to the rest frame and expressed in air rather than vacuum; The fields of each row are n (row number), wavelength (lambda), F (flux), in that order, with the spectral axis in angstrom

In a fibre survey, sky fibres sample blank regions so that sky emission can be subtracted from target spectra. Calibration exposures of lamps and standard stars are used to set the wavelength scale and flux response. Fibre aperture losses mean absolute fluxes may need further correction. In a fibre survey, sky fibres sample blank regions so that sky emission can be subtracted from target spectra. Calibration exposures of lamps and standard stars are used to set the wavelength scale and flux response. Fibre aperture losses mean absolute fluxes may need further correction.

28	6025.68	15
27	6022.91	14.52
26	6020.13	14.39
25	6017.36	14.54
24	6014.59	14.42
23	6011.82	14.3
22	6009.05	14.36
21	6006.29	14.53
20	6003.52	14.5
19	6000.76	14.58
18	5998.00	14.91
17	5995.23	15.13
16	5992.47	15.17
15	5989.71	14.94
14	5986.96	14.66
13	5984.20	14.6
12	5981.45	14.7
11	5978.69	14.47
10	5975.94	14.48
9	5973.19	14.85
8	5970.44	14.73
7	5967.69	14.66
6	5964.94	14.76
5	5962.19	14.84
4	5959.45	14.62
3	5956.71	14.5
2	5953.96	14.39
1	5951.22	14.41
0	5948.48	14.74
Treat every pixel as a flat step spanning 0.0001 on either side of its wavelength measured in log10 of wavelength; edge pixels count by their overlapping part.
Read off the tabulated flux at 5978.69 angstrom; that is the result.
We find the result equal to 14.47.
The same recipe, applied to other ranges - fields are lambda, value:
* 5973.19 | 14.85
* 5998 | 14.91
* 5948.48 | 14.74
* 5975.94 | 14.48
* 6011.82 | 14.3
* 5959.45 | 14.62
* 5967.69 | 14.66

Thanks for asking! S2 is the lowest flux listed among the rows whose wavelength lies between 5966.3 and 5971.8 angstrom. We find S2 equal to 14.66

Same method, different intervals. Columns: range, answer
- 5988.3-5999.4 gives 14.91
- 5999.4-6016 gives 14.3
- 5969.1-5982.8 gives 14.47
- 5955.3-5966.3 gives 14.5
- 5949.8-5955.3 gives 14.39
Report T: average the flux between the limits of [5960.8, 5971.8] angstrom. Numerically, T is 14.7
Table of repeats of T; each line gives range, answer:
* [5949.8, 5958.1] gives 14.4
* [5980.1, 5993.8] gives 14.8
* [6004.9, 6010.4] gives 14.5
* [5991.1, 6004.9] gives 14.9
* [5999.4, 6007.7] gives 14.5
